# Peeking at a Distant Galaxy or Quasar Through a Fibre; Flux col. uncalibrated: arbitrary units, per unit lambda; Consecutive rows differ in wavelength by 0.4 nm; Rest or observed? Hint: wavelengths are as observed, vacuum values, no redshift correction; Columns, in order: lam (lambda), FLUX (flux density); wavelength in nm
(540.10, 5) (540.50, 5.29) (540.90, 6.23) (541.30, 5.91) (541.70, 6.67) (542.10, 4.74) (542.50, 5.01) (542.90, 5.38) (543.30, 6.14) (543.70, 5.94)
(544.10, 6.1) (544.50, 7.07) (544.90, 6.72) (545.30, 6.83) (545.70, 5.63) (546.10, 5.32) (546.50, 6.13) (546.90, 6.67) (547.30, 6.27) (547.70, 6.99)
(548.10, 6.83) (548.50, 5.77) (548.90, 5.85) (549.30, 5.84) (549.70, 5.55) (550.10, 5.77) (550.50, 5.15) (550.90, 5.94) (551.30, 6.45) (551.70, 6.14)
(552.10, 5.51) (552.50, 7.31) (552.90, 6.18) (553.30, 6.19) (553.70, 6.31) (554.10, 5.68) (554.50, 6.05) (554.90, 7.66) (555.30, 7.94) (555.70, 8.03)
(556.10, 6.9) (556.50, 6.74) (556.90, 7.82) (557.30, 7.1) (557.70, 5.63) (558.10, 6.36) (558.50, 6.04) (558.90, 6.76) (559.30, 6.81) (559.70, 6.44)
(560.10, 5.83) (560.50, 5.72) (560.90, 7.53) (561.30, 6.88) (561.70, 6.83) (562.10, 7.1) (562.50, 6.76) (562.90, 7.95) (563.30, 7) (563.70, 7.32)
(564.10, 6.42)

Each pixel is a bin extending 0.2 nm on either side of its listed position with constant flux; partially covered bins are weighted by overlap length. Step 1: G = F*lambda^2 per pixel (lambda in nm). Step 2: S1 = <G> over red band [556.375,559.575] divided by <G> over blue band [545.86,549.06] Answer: 1.1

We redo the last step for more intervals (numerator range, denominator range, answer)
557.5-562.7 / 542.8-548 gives 1.10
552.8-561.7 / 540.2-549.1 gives 1.15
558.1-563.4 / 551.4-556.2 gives 1.04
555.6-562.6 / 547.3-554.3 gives 1.14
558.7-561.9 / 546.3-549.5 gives 1.10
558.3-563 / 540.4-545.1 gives 1.20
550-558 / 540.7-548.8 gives 1.11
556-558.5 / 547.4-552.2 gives 1.15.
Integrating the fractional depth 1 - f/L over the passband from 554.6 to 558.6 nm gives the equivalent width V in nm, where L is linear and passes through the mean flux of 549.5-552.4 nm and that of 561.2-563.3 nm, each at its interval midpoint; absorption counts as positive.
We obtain -0.35 nm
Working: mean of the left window 5.84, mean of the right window 7.1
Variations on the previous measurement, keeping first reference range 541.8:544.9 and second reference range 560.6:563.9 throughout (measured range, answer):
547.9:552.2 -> 0.277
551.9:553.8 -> 0.058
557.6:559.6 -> 0.152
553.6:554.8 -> 0.084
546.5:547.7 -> -0.076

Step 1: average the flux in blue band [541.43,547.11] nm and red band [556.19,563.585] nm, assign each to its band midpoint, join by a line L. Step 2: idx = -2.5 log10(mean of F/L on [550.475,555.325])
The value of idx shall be 0.02 mag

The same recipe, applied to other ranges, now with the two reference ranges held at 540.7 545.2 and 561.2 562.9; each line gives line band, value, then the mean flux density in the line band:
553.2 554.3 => 0.091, 6.05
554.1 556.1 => -0.085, 7.19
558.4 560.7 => 0.100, 6.28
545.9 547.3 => 0.023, 6.07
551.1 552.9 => 0.026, 6.33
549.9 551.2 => 0.131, 5.68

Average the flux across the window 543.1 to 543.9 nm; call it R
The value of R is 6.04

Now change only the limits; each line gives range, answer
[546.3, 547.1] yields 6.4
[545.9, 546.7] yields 5.73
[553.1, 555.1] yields 6.38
